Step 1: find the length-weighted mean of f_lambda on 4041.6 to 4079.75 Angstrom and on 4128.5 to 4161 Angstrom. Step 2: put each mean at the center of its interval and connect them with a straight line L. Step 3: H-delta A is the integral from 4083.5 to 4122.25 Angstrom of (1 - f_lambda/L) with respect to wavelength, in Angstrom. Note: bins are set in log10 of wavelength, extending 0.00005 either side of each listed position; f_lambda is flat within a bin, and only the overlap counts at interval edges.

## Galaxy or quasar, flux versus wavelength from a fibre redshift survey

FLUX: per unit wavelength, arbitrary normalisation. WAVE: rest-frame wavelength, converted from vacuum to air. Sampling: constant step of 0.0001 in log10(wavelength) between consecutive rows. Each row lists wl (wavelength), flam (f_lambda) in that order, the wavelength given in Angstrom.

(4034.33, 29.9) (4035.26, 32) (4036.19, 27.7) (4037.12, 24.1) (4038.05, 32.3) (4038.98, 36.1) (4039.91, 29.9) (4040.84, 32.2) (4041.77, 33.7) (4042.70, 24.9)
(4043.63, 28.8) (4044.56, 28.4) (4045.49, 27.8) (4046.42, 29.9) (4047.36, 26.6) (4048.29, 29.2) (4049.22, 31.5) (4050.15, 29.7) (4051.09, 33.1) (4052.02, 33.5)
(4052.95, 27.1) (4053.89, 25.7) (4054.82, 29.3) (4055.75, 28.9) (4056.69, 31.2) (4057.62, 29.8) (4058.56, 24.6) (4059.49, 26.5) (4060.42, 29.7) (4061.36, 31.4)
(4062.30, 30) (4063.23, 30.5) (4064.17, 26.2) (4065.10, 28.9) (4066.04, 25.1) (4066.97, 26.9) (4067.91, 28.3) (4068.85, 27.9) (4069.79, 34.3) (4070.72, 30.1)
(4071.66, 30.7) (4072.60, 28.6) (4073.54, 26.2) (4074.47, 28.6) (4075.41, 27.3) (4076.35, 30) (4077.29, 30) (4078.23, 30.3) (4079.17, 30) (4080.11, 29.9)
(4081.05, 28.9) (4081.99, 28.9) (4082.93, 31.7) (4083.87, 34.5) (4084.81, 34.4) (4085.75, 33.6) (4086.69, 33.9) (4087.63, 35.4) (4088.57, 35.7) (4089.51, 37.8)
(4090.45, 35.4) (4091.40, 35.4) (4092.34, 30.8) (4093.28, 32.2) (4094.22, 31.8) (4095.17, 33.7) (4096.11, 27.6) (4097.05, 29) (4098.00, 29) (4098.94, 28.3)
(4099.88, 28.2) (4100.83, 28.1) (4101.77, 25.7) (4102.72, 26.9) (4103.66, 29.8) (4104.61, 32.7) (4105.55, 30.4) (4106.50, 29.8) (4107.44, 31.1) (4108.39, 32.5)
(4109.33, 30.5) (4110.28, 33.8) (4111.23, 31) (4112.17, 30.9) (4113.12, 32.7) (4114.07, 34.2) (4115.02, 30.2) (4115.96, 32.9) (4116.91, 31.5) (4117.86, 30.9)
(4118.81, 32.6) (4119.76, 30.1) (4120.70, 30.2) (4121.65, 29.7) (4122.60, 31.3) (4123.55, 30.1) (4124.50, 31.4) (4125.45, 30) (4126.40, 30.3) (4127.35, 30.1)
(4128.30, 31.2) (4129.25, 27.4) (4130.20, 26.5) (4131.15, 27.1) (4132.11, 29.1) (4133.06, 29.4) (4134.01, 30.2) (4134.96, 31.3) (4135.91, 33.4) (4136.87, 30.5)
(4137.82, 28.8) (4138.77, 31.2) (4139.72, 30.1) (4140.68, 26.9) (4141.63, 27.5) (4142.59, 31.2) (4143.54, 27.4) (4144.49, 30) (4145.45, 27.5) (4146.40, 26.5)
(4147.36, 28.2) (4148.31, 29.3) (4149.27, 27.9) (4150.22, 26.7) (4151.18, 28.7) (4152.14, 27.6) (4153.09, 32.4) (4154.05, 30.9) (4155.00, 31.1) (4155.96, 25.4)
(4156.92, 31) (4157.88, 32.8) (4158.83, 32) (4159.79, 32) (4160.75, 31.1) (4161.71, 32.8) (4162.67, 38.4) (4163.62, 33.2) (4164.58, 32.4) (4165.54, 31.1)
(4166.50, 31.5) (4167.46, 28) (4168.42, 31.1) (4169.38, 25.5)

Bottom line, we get -3.1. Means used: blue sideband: 29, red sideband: 29.4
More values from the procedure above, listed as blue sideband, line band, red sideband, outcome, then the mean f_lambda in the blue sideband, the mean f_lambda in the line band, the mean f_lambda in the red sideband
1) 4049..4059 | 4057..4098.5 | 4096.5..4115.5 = -0.9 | 29.4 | 30.5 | 30.2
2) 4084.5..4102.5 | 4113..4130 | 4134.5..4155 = -0.2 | 31.8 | 30.8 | 29.3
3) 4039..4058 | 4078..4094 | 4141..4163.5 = -1.7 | 29.7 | 32.9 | 30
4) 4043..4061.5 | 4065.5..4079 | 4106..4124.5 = 0.4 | 29.1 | 28.9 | 31.4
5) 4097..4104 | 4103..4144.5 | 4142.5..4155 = -3.0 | 28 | 30.4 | 28.8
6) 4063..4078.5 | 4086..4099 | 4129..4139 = -1.7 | 28.8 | 32.7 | 29.5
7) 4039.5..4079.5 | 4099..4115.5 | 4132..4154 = -0.7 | 29.1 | 30.5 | 29.2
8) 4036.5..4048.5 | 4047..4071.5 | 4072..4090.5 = 1.0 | 29.5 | 29.1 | 31.5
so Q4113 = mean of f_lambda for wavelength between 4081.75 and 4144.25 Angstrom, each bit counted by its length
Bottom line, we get 30.9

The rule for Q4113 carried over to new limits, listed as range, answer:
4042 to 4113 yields 30.1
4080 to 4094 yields 33.3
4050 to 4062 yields 29.2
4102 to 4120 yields 31.2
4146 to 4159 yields 29.3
